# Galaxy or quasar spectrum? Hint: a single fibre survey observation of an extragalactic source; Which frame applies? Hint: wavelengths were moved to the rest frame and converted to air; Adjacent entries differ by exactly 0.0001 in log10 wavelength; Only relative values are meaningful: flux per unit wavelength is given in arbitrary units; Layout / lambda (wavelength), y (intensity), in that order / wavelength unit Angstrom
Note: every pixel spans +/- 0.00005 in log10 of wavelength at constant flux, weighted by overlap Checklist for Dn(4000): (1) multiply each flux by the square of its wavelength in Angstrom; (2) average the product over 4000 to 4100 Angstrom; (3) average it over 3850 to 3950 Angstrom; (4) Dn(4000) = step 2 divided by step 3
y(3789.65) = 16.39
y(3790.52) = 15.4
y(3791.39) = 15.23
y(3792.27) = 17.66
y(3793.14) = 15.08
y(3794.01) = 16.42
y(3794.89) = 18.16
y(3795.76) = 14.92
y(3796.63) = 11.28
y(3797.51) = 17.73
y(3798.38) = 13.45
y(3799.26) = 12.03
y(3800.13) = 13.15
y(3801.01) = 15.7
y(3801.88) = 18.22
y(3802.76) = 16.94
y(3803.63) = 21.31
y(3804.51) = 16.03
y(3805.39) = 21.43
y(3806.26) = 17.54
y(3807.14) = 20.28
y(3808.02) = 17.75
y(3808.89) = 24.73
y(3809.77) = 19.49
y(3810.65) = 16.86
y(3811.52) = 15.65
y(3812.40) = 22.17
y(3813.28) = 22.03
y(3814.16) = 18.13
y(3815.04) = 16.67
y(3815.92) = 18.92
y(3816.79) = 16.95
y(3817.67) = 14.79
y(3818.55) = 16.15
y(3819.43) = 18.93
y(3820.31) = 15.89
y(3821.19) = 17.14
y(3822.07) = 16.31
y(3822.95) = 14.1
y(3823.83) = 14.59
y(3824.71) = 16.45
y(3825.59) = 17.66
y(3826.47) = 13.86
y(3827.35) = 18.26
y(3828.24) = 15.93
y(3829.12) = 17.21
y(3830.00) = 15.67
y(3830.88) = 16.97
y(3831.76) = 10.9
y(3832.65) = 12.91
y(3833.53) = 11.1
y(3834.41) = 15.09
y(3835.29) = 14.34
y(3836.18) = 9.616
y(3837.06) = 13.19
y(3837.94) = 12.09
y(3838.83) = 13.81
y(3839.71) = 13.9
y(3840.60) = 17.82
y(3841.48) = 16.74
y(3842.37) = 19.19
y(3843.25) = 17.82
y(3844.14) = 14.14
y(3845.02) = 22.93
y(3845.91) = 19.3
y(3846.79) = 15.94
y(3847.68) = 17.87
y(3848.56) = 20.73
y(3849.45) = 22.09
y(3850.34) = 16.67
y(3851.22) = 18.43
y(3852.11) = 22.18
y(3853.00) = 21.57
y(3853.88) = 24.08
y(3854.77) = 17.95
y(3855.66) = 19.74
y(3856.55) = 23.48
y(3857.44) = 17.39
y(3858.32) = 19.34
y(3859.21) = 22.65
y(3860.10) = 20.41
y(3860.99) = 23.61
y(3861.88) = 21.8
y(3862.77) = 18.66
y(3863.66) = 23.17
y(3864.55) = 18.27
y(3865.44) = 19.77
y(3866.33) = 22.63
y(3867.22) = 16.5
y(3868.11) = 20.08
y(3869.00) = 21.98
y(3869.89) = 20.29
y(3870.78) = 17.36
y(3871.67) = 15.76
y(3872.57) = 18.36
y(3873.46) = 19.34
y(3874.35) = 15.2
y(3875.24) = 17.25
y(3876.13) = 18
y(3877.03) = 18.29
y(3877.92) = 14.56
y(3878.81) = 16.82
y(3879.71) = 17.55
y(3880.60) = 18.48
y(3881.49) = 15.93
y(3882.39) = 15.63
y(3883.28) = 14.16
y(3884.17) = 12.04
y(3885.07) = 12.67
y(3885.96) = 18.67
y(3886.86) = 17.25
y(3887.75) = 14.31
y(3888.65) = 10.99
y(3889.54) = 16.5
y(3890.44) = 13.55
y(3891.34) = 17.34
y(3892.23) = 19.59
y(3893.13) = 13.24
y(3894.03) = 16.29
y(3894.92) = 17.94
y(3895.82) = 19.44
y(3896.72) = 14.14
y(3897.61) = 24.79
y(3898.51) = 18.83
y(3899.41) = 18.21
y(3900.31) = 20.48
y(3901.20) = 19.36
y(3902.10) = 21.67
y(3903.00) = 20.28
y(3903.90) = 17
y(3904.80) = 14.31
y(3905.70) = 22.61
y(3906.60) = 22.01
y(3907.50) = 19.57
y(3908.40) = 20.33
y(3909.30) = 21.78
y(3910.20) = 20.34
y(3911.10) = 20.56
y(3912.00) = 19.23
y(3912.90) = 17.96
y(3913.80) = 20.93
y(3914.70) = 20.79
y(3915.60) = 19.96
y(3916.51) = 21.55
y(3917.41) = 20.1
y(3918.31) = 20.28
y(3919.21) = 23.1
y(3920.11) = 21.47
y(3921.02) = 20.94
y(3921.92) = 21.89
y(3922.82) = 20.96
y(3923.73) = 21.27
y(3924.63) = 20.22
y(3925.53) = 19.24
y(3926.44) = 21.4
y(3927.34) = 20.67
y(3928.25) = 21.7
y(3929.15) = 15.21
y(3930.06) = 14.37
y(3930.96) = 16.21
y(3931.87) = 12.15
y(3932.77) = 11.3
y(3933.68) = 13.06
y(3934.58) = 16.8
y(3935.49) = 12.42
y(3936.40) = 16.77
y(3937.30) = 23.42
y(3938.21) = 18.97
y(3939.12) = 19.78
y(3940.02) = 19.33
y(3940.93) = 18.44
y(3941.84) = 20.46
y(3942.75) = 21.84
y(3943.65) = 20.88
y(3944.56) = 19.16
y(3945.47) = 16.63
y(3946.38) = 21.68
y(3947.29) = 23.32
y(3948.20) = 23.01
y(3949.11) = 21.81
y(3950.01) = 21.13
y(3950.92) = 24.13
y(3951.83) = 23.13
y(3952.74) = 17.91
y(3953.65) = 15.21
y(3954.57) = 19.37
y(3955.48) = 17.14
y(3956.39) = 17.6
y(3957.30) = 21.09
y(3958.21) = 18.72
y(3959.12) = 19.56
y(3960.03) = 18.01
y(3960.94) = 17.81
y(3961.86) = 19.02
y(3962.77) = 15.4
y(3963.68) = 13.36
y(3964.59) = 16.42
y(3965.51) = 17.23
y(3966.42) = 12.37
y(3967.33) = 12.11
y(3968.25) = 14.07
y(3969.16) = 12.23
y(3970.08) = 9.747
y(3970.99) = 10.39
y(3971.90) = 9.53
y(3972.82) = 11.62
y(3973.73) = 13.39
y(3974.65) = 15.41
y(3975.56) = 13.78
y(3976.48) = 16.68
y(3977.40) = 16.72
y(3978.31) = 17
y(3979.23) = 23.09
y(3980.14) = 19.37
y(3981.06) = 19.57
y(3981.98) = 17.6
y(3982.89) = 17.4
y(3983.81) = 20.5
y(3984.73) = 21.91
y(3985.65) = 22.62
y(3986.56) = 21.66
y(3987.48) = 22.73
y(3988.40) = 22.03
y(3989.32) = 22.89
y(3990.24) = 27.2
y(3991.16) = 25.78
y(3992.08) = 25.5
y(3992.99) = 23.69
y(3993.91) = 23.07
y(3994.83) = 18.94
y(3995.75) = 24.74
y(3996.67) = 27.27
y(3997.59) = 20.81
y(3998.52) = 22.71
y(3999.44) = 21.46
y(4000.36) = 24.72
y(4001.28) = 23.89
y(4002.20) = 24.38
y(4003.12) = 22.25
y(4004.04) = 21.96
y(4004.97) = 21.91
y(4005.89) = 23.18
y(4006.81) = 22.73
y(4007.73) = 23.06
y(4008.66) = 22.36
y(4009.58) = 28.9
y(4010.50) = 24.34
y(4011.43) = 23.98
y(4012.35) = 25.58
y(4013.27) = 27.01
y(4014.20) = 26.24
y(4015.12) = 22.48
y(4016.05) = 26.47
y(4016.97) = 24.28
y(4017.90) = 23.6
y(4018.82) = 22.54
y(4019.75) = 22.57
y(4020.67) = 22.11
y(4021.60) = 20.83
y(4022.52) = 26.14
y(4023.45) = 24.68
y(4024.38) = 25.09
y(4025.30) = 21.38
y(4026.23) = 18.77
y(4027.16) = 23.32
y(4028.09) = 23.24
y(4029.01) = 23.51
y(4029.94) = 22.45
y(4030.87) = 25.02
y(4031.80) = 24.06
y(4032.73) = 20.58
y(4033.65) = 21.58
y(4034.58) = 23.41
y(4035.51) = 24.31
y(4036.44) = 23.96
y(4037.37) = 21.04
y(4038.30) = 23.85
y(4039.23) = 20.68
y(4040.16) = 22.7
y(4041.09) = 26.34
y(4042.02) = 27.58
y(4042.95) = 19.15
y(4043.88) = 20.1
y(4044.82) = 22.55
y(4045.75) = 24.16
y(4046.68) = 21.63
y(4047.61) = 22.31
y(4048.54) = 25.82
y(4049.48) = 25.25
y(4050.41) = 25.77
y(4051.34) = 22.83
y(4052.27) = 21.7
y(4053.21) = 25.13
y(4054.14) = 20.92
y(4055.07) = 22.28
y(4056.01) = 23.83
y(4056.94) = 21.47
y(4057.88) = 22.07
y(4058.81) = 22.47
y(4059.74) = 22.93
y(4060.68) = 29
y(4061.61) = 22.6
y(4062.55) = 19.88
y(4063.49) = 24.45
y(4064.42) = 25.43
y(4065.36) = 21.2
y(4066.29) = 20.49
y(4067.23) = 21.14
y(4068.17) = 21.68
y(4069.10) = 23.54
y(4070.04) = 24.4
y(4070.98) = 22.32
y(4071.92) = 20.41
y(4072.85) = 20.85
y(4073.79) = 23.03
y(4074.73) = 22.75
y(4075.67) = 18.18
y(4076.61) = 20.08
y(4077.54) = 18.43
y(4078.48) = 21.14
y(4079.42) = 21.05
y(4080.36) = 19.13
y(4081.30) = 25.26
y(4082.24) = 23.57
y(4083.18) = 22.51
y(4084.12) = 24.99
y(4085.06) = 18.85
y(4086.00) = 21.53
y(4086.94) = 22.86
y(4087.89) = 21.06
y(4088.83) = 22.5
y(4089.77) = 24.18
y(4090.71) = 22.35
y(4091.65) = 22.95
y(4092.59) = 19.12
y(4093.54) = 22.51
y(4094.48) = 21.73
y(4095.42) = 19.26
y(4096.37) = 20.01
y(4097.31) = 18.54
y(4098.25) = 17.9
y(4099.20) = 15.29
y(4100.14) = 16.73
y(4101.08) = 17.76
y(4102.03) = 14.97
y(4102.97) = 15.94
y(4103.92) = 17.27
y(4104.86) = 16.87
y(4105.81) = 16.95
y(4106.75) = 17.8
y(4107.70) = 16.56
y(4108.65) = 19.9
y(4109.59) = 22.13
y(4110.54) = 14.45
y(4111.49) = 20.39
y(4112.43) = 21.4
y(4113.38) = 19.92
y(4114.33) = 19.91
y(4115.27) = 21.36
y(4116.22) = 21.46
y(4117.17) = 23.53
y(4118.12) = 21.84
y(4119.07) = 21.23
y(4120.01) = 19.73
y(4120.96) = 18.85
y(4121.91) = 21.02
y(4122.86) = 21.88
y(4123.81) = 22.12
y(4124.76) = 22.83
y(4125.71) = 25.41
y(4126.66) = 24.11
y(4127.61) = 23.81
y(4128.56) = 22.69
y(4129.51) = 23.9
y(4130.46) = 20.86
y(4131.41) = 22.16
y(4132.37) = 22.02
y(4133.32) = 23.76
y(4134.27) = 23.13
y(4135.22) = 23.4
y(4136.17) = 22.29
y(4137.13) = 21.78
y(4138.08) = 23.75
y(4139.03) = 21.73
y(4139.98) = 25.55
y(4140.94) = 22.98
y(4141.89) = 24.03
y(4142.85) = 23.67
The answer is 1.3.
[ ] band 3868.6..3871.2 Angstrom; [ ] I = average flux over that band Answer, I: 19.9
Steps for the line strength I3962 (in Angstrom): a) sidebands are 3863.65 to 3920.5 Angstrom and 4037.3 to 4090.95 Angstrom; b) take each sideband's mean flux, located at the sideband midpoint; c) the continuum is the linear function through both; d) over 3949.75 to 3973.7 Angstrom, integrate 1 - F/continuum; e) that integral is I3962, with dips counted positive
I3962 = 4.5 Angstrom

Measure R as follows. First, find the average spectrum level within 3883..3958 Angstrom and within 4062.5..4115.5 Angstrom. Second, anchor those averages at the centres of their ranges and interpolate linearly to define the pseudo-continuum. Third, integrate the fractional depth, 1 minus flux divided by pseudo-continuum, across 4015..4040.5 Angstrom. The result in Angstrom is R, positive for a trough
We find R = -4.1 Angstrom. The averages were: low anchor 18.8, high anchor 20.5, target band 23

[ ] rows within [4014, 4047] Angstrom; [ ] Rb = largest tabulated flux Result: 27.58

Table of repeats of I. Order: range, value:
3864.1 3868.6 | 19.5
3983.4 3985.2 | 21.2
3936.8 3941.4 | 20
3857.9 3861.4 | 21.5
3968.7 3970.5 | 11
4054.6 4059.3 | 22.4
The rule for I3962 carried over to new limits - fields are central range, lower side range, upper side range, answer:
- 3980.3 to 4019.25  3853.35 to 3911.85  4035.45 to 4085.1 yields -3.69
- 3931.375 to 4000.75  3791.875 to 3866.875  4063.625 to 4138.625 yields 1.97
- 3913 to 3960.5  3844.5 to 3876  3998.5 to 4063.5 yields 4.48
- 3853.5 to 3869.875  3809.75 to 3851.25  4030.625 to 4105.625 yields -3.28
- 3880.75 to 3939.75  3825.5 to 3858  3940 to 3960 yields 2.11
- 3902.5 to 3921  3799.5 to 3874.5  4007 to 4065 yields -0.25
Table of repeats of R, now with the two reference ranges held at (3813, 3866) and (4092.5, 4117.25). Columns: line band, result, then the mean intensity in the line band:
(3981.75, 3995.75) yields -3.2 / 22.4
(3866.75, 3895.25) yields 1.8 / 16.6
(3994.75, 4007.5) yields -3.3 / 23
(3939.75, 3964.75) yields -1.8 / 19.4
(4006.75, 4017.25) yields -3.7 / 24.9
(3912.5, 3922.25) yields -1.6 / 20.8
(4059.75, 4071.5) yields -2.8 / 23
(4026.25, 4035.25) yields -2.1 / 22.8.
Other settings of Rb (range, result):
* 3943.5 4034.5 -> 28.9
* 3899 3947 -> 23.42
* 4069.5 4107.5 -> 25.26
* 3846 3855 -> 24.08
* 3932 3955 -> 24.13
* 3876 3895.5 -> 19.59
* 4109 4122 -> 23.53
